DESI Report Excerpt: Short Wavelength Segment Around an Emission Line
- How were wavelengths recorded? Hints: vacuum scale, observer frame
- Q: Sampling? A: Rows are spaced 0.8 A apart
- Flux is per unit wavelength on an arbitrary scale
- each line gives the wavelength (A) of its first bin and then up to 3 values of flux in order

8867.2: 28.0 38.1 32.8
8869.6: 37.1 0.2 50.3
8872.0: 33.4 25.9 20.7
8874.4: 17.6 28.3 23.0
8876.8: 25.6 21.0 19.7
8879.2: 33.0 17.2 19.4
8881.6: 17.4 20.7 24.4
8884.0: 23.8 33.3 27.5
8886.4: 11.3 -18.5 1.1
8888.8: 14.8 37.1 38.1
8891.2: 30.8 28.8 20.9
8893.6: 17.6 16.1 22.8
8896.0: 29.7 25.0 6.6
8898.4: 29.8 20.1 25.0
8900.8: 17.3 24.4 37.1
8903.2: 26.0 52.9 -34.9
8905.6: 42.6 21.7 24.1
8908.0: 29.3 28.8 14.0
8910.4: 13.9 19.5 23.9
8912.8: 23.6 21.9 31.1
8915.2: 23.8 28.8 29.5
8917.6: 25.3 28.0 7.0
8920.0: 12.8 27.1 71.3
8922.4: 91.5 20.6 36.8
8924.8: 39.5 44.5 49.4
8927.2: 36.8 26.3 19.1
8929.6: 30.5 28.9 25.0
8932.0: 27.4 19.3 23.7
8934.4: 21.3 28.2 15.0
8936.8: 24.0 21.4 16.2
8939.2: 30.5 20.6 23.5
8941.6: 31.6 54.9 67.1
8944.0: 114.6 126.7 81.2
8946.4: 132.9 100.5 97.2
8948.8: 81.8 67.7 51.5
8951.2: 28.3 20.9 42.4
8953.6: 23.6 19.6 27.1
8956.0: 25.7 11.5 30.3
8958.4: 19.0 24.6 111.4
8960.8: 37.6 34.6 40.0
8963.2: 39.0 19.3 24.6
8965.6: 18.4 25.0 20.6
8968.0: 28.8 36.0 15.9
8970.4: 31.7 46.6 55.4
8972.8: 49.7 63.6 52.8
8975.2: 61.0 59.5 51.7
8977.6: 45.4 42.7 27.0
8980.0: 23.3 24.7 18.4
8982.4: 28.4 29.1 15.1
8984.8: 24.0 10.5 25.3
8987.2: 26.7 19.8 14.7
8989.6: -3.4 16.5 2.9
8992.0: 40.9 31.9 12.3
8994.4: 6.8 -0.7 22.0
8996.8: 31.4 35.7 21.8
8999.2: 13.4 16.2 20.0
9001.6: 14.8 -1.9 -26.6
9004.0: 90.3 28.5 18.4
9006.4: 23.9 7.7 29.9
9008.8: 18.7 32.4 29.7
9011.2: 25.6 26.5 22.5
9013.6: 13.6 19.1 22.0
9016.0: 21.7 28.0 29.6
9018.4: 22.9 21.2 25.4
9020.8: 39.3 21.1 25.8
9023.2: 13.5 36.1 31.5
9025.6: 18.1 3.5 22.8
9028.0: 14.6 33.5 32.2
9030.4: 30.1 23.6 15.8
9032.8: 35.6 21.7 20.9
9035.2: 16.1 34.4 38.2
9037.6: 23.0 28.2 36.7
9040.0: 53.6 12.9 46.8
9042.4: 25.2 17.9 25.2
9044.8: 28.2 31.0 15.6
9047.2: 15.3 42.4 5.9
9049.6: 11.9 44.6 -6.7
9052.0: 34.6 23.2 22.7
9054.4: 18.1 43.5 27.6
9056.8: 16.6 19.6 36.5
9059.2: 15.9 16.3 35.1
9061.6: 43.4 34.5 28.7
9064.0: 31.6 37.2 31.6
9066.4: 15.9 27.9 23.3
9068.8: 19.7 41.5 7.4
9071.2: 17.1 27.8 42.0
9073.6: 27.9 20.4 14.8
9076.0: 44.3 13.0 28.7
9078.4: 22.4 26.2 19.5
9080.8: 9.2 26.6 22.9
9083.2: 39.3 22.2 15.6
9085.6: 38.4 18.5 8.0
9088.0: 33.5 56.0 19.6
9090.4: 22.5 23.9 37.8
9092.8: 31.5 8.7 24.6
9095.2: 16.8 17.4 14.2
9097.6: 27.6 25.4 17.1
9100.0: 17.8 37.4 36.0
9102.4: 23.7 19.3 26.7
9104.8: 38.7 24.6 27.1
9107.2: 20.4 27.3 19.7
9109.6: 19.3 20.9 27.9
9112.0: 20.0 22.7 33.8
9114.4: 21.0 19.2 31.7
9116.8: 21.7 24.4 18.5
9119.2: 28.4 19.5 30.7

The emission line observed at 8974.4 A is [N II] 6583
